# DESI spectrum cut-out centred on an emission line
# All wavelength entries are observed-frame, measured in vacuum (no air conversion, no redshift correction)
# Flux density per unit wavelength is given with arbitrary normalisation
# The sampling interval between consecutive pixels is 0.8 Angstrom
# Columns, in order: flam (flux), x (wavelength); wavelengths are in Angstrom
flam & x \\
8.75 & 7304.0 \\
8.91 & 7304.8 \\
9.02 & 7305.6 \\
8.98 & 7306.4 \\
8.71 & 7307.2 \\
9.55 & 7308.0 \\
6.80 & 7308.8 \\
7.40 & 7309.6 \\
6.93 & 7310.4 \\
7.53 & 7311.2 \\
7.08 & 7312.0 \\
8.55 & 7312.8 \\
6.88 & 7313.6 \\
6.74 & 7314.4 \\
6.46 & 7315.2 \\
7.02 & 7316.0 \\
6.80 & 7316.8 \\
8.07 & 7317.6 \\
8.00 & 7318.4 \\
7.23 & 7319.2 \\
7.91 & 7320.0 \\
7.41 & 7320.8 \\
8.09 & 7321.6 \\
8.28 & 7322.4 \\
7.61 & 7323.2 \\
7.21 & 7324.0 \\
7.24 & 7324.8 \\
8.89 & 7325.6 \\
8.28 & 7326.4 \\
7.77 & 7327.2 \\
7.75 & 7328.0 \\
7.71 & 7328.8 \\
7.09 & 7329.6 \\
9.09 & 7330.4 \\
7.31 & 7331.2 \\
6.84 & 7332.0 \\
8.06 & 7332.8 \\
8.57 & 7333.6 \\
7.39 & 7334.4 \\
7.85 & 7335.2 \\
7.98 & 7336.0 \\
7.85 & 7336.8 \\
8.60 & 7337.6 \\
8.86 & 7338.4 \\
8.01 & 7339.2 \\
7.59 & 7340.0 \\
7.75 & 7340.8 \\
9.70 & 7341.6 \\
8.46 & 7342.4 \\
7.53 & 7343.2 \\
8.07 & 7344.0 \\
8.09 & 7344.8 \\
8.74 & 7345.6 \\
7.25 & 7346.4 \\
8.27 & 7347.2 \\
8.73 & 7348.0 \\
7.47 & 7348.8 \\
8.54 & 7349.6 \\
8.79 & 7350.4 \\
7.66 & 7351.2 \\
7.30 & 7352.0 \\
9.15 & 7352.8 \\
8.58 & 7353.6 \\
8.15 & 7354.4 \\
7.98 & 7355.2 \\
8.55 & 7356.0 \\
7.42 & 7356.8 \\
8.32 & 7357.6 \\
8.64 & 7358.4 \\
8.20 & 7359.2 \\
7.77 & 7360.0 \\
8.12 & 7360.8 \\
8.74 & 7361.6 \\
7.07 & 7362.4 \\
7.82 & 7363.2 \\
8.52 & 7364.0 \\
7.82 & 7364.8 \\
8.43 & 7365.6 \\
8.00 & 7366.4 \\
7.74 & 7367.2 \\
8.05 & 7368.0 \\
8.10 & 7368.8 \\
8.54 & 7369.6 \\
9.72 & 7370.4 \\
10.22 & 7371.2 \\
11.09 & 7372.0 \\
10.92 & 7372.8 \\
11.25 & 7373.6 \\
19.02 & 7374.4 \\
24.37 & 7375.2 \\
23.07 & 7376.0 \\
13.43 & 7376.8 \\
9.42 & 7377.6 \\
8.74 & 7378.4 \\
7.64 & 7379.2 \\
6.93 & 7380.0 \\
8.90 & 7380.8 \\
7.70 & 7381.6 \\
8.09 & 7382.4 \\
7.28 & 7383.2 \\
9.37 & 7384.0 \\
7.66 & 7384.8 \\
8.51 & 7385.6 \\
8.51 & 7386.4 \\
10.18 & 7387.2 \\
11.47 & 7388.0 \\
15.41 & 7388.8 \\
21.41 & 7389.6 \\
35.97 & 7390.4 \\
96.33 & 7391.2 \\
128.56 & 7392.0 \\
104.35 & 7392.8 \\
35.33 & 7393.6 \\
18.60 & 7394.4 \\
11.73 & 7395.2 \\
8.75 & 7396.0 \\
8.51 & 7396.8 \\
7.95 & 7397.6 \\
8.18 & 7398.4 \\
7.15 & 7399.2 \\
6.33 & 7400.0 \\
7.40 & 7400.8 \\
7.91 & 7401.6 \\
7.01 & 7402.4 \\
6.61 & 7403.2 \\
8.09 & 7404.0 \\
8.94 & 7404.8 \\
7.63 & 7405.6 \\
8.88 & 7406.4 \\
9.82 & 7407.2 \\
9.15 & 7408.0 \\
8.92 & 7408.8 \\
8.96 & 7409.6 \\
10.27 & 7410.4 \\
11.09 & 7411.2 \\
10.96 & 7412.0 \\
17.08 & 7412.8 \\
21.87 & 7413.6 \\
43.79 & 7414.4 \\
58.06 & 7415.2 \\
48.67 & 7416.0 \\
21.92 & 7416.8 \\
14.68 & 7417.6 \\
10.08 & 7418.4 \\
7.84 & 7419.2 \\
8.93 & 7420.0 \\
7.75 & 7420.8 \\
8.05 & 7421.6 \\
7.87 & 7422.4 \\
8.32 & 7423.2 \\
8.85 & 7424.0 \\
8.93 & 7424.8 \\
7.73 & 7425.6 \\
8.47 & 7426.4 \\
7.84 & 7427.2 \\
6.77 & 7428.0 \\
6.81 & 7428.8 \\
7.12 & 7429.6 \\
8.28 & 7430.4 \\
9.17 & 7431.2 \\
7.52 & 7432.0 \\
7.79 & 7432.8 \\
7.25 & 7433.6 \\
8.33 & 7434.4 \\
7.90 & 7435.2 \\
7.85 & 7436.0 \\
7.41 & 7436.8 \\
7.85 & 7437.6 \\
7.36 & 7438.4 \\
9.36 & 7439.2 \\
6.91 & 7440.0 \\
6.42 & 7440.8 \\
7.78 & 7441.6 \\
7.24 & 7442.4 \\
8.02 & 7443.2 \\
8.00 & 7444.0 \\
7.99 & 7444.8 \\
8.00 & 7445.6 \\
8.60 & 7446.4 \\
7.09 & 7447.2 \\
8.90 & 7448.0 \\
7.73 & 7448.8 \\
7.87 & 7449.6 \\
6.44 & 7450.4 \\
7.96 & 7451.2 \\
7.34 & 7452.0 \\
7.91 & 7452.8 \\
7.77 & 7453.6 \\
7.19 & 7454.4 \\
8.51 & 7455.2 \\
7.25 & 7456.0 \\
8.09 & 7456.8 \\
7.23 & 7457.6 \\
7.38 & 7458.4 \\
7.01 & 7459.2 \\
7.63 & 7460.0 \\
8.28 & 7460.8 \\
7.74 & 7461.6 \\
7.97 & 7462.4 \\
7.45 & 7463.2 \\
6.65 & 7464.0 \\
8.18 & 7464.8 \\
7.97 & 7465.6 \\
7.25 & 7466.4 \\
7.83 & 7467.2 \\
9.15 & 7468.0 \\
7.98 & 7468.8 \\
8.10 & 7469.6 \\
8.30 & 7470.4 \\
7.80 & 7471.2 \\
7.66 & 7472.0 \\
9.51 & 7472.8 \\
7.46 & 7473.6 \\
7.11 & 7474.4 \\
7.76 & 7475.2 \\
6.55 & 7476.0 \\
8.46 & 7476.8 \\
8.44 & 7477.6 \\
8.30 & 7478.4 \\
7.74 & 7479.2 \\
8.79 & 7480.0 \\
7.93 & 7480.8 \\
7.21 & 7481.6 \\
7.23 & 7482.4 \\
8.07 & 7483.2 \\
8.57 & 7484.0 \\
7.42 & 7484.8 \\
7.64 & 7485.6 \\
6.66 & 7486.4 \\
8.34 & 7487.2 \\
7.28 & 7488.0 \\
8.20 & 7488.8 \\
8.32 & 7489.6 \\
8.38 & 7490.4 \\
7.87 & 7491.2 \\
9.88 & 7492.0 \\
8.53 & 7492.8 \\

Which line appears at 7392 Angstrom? H-alpha 6563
